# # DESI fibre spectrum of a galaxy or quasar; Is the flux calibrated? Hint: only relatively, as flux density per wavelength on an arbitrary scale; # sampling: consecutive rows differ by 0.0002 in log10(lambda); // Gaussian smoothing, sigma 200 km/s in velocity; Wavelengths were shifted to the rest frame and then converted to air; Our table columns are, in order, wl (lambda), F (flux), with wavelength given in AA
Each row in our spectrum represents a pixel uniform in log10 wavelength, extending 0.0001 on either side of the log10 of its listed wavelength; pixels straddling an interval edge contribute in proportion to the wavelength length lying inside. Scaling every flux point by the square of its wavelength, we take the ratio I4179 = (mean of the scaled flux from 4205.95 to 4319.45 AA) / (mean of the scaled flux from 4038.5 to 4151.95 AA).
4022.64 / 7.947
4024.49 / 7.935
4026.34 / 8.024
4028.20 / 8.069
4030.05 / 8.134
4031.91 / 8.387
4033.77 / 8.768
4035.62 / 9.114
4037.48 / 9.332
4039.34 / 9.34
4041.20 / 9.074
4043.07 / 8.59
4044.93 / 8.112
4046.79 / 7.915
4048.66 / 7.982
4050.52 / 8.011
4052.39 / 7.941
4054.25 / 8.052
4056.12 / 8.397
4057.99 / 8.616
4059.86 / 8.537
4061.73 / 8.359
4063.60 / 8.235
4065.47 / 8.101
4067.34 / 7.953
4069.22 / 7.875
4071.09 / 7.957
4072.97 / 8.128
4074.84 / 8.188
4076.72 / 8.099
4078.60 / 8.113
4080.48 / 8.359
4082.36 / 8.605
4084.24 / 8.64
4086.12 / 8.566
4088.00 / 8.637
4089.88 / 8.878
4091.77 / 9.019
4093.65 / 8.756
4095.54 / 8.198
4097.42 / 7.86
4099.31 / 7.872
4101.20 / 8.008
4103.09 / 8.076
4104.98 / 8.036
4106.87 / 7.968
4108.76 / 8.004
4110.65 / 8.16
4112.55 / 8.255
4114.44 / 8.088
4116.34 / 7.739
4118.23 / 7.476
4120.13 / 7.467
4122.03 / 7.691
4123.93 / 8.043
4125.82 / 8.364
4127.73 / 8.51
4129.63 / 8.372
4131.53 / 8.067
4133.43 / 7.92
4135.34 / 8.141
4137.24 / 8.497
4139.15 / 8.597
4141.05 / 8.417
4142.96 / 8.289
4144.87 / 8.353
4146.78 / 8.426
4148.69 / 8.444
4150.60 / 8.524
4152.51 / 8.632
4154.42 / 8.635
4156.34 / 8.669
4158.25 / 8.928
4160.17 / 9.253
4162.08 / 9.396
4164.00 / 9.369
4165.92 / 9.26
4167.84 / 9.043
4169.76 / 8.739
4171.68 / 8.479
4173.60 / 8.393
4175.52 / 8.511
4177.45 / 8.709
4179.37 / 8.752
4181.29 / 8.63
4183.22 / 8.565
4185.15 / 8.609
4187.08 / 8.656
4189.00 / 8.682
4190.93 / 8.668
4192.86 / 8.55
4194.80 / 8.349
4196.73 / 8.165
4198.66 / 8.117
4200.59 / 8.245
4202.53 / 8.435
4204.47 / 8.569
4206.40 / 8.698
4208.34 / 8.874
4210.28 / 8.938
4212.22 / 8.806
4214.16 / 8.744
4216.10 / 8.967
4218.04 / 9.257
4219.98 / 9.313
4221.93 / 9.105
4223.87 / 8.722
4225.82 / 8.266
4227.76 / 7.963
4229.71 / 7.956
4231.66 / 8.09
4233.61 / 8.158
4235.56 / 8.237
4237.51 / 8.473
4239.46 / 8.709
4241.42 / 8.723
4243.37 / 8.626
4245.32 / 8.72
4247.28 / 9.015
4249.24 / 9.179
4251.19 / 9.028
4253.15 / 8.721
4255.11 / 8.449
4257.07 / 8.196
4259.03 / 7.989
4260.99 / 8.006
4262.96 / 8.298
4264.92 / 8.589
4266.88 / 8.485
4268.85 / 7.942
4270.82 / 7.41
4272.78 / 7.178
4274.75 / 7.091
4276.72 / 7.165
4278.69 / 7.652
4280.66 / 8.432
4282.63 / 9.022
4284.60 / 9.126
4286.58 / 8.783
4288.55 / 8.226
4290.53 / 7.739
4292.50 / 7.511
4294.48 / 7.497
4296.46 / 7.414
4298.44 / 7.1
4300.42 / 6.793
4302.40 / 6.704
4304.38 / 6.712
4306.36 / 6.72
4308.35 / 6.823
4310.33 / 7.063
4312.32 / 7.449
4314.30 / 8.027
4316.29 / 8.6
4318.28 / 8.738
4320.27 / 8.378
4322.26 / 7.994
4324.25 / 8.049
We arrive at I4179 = 1.1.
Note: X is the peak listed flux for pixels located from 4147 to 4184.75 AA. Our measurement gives 9.396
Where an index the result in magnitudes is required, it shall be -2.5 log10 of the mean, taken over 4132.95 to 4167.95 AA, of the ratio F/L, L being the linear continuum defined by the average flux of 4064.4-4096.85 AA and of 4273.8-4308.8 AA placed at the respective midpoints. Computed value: -0.074 mag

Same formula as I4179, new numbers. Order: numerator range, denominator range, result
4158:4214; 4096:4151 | 1.10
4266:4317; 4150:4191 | 0.92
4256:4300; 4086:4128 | 1.06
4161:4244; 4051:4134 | 1.11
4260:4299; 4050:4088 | 1.06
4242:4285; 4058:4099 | 1.09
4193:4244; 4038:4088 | 1.11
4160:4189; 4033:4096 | 1.10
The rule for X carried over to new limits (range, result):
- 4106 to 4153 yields 8.632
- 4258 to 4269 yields 8.589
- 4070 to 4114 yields 9.019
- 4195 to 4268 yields 9.313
